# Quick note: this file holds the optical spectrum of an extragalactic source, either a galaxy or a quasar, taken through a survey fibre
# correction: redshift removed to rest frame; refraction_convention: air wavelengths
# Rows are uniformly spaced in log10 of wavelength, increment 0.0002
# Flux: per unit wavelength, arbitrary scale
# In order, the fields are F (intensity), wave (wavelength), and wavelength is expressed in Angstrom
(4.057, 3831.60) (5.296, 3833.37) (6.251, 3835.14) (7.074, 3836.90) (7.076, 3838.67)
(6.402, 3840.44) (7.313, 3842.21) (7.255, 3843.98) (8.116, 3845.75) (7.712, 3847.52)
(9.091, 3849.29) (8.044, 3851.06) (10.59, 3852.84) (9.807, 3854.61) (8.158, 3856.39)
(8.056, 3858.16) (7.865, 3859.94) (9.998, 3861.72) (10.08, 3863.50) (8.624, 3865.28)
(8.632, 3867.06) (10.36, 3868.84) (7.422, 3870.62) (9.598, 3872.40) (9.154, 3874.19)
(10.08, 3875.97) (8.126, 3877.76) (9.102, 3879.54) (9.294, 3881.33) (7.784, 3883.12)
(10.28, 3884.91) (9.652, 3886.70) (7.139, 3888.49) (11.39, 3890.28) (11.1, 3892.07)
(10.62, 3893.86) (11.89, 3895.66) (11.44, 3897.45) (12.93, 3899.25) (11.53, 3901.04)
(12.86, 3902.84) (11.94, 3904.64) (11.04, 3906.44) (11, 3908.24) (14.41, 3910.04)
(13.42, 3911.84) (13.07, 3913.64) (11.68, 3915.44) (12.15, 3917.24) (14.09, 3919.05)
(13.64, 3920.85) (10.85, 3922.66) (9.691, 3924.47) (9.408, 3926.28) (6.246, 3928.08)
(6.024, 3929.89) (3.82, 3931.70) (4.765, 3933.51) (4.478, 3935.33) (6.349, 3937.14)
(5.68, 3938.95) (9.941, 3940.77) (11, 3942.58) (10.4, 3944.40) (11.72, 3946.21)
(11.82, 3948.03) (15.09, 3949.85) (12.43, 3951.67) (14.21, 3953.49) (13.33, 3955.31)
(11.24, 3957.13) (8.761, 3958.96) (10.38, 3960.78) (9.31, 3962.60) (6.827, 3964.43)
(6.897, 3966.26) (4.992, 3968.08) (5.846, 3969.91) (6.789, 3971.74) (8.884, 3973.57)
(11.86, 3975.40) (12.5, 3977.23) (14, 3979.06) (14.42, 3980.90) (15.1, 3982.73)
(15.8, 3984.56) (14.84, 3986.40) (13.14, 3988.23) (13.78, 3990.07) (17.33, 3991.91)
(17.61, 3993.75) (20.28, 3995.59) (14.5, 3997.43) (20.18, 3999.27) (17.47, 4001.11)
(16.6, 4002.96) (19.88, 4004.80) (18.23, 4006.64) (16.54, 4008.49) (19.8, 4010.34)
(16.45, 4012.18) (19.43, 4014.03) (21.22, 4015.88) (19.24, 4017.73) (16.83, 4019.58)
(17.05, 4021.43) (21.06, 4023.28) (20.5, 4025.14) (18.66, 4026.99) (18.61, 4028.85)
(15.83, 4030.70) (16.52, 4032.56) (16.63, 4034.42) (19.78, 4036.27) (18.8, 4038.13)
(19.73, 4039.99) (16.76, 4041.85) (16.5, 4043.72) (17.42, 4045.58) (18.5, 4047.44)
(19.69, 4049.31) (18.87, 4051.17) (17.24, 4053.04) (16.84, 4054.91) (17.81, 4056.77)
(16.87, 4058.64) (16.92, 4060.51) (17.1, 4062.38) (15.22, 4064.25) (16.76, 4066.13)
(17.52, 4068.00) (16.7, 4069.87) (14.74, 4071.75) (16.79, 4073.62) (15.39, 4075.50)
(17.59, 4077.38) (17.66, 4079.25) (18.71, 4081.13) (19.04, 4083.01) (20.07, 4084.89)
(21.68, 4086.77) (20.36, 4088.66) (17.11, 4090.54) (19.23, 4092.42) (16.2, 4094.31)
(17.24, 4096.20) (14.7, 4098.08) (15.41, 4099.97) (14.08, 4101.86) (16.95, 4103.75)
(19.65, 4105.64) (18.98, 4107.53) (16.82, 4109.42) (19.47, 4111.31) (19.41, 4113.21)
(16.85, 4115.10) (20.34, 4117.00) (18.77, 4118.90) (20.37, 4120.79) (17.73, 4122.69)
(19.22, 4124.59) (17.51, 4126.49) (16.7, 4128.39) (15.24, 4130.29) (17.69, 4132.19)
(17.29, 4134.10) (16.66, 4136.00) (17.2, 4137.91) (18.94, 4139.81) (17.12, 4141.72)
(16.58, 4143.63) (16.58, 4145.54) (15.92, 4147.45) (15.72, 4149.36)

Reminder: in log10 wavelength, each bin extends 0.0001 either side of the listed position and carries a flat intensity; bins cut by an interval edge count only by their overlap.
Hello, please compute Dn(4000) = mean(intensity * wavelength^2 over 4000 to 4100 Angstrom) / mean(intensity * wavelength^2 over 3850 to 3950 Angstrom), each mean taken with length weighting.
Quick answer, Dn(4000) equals 1.9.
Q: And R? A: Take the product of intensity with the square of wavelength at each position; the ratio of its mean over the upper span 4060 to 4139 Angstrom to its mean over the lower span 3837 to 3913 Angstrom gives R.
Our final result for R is 2.03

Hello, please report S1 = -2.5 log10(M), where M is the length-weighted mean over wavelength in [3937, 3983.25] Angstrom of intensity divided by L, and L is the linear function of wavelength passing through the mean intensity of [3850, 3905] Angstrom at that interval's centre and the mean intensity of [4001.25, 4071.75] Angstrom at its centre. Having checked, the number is 0.32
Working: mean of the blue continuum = 9.77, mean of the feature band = 10.4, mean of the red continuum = 17.9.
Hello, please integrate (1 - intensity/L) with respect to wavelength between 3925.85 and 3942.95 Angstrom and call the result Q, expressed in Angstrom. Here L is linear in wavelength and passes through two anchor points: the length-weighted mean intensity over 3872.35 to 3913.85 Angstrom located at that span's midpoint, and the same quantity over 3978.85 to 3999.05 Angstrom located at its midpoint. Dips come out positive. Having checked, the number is 8.4 Angstrom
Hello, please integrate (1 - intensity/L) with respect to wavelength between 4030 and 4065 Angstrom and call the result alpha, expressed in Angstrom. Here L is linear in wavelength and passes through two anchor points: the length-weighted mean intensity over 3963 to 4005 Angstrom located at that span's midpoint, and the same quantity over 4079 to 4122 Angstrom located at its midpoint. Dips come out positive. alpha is -3.46 Angstrom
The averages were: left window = 13.3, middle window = 17.6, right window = 18.2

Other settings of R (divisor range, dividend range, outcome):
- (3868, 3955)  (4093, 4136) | 1.89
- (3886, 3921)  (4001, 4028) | 1.67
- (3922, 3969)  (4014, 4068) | 2.08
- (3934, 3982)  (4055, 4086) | 1.83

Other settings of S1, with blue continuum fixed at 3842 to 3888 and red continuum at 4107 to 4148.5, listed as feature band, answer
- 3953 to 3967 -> 0.20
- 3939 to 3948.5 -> 0.11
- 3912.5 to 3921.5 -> -0.21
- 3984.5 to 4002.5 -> -0.24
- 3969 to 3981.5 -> 0.20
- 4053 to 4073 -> -0.08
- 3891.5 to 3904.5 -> -0.18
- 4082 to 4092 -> -0.20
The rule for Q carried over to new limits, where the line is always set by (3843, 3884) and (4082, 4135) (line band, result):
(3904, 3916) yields -2.1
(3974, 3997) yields -2.6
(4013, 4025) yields -3.7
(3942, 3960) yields 0.1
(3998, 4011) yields -3.8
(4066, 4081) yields -0.1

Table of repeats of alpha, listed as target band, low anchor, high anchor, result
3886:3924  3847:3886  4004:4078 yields -2.88 Angstrom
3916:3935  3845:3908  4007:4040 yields 5.36 Angstrom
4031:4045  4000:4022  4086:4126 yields 0.38 Angstrom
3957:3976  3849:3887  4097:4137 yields 6.52 Angstrom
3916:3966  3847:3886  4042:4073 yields 9.97 Angstrom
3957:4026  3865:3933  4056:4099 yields -2.39 Angstrom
